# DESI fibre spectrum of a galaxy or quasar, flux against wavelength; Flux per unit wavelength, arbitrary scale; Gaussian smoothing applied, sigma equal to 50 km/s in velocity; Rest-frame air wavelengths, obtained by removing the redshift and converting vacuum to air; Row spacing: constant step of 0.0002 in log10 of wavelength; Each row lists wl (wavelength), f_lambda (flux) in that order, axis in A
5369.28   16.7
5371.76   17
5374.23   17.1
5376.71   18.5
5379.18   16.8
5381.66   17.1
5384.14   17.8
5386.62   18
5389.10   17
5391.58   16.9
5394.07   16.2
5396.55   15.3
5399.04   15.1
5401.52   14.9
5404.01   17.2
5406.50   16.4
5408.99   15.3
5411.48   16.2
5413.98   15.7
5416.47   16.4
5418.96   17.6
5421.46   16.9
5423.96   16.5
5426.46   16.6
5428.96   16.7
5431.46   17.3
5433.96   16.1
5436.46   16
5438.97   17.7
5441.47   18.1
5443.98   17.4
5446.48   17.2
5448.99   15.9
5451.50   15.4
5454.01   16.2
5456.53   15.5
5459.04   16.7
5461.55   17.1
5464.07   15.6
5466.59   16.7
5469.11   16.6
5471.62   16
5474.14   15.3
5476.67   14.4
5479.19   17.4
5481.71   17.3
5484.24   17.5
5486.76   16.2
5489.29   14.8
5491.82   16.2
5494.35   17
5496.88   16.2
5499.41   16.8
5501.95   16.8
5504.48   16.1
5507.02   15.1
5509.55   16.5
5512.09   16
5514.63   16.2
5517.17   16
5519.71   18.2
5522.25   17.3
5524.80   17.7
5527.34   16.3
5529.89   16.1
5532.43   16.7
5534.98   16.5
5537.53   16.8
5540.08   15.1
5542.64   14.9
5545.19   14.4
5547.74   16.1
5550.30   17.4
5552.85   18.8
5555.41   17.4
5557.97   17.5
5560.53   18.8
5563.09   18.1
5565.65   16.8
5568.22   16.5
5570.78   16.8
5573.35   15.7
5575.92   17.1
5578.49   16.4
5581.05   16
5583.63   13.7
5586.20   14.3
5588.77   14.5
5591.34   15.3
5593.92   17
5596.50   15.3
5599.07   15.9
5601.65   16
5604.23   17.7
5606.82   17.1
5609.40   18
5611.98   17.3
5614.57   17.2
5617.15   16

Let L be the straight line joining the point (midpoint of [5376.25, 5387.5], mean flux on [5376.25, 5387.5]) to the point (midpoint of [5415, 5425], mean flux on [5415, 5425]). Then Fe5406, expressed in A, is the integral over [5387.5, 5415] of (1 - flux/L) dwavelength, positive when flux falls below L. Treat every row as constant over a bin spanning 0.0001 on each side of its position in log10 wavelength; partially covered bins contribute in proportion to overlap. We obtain 1.84 A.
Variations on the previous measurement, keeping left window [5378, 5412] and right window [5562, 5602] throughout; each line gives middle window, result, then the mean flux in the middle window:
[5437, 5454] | -0.56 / 16.9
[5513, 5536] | -0.95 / 16.8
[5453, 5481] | 0.17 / 16.2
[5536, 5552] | 0.17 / 15.9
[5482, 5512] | -0.25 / 16.3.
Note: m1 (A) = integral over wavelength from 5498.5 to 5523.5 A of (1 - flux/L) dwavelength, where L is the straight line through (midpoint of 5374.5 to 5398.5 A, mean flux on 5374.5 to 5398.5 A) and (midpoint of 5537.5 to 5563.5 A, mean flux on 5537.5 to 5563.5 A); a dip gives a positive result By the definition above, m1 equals 0.5 A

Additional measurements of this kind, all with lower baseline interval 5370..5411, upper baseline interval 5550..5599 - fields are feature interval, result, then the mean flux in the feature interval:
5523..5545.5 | 0.48 A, 16.2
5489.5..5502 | 0.09 A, 16.4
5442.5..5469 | 0.30 A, 16.4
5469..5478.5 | 0.58 A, 15.6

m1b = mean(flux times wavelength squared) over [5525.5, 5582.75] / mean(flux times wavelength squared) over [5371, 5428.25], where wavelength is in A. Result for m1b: 1.06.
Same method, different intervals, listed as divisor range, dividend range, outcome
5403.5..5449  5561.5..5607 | 1.02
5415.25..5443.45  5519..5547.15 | 1.00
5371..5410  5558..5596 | 1.04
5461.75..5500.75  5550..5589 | 1.06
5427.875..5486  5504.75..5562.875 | 1.04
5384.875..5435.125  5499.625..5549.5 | 1.03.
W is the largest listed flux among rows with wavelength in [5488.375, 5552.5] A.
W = 18.2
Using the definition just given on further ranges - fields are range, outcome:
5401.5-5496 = 18.1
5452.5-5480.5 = 17.4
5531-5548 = 16.8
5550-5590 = 18.8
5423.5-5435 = 17.3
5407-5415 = 16.2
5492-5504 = 17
